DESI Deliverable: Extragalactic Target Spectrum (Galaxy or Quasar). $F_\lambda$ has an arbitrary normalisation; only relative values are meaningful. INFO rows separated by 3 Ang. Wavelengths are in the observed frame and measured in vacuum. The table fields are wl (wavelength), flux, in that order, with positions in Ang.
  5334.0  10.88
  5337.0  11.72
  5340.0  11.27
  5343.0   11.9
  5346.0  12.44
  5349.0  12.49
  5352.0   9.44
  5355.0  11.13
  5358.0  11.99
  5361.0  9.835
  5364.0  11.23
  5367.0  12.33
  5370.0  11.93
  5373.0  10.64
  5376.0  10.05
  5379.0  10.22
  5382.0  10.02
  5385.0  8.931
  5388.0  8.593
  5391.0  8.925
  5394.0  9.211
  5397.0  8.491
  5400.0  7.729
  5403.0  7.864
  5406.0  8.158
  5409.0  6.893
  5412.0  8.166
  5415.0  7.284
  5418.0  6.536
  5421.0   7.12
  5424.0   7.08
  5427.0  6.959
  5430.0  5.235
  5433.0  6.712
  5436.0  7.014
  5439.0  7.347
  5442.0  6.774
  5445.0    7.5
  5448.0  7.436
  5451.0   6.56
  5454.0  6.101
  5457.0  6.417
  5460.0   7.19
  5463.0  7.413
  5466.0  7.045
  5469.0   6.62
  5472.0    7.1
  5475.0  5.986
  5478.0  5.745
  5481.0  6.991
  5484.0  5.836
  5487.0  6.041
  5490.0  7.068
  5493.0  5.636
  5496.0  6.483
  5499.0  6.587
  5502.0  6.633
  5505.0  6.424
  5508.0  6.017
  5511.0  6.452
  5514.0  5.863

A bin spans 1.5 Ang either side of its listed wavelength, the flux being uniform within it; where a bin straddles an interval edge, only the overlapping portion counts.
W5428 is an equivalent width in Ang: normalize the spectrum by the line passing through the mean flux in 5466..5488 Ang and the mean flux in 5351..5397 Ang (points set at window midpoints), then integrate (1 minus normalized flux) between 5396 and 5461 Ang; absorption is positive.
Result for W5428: 8.5 Ang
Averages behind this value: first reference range 10.2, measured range 7.11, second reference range 6.39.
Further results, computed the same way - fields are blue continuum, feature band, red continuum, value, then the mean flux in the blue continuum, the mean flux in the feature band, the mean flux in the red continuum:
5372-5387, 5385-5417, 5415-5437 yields 1.0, 9.9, 8.14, 6.7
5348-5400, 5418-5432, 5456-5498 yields 3.0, 10.2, 6.6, 6.54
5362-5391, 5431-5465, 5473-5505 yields 3.7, 10.3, 6.93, 6.32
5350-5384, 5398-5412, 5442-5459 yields 1.9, 10.8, 7.74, 6.81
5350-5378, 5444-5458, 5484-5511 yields 2.1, 11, 6.79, 6.34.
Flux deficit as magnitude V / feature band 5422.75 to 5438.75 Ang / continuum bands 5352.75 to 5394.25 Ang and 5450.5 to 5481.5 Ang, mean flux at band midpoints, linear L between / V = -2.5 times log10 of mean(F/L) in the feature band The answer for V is 0.21 mag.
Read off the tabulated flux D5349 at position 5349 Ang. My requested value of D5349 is 12.49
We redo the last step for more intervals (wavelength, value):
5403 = 7.864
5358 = 11.99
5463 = 7.413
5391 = 8.925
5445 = 7.5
